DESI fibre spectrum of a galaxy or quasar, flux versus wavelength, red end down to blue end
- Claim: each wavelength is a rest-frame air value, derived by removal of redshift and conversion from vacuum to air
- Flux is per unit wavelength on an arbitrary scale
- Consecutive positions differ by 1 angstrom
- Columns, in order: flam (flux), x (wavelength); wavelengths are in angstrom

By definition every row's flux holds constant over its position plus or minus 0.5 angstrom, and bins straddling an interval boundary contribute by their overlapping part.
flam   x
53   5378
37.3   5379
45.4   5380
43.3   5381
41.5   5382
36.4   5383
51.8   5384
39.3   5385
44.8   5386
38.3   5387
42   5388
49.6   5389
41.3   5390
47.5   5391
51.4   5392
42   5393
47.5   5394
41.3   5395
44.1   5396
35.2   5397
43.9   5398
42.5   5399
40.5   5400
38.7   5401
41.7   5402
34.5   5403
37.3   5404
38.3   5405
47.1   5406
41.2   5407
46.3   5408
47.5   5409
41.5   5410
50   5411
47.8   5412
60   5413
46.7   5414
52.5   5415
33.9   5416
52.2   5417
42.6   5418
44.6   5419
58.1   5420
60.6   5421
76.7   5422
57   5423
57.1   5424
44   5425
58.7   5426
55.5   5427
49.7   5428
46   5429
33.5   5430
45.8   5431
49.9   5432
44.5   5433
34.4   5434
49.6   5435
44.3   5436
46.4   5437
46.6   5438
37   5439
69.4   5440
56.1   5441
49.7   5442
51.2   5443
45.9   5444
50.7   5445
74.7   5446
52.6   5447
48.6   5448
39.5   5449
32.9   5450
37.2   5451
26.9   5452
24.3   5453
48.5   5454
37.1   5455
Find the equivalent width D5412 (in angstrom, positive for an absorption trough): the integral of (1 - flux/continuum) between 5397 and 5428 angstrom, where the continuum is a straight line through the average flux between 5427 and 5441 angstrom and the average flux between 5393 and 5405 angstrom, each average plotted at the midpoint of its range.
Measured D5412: -3.4 angstrom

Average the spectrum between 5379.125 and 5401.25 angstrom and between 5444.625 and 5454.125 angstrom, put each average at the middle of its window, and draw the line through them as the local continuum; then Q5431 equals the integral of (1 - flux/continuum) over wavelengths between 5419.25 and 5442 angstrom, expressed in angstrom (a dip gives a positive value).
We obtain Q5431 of -4.0 angstrom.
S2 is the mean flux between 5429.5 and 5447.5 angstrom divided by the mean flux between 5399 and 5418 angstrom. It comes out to 1.1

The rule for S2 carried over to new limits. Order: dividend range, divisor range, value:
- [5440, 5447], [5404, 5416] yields 1.20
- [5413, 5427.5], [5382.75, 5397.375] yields 1.22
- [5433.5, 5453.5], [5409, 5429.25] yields 0.89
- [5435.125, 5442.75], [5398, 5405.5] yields 1.27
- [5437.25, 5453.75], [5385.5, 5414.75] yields 1.06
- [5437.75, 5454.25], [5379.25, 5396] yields 1.06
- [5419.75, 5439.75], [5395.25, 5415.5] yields 1.14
